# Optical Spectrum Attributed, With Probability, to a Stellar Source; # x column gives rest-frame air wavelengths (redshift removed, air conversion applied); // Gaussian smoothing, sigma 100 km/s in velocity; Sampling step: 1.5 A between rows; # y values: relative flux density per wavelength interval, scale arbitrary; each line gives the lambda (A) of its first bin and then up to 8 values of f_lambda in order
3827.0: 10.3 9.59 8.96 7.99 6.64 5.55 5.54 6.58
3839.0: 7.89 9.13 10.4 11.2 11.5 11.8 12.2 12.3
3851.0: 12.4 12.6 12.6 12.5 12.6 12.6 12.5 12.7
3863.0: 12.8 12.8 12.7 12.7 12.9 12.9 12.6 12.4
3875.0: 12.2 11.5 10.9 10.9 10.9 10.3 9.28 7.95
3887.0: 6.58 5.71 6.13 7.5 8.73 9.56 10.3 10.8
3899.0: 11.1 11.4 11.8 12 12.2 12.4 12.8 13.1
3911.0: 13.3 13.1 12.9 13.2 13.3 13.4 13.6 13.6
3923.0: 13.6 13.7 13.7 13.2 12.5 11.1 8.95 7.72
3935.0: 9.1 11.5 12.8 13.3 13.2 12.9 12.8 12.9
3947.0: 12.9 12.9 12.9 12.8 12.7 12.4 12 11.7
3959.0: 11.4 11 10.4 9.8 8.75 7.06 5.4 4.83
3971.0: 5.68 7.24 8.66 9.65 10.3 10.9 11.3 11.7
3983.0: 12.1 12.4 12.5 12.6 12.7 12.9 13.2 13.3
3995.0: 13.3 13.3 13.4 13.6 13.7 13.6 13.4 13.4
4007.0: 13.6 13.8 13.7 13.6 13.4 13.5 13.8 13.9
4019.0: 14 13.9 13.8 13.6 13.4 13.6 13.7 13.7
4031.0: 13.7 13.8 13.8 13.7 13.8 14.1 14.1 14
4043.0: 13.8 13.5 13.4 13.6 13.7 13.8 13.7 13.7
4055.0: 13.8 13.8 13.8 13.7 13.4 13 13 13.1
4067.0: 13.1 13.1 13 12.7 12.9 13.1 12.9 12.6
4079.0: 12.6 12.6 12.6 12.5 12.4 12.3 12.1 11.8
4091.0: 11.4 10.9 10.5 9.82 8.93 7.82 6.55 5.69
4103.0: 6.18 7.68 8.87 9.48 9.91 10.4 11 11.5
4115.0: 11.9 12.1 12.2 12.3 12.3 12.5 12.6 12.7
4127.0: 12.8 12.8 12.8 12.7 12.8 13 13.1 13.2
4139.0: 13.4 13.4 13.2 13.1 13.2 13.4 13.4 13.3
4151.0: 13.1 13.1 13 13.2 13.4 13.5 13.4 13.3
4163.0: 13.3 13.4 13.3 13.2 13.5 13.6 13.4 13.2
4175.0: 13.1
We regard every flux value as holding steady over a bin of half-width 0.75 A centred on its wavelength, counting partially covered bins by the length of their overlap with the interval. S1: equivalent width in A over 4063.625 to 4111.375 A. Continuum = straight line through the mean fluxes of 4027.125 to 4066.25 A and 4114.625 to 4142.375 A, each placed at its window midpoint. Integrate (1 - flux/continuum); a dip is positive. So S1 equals 8.02 A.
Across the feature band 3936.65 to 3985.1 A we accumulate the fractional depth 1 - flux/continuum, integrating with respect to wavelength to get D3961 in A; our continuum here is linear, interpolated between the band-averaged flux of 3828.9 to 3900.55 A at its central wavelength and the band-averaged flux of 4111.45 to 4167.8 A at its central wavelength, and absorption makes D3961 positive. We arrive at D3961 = 1.9 A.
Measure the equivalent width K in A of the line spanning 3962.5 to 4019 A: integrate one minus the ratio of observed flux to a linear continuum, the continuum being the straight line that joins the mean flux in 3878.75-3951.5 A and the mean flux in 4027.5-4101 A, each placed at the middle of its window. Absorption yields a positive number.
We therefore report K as 2.2 A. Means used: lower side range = 11.5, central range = 11.6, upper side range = 12.7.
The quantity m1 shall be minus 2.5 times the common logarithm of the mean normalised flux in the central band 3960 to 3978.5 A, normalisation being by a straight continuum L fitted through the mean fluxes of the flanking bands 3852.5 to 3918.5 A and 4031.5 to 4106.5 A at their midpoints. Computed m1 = 0.38 mag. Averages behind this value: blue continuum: 11.4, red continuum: 12.2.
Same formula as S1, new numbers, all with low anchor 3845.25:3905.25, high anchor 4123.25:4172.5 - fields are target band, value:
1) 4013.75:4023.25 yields -1.24 A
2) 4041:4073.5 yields -2.44 A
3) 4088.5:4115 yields 7.04 A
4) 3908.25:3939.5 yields -2.42 A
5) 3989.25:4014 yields -2.76 A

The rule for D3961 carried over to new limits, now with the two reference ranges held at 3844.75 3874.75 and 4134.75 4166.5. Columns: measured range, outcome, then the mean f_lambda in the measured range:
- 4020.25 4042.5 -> -1.4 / 13.8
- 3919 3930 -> -0.6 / 13.4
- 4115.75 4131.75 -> 0.8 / 12.5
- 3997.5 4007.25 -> -0.5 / 13.5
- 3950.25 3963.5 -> 1.1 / 11.7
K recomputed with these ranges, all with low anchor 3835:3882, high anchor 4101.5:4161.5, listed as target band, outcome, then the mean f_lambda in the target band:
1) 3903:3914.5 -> -1.1 A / 12.7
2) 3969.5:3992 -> 2.2 A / 10.6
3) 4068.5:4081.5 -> -0.9 A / 12.8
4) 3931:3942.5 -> 0.6 A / 11.1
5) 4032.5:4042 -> -1.6 A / 13.9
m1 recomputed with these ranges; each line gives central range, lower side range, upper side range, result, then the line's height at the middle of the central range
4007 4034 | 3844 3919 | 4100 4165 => -0.16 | 11.8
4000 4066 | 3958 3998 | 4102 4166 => -0.22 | 11.1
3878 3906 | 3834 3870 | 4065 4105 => 0.16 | 11.2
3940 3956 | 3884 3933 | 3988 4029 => -0.06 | 12.2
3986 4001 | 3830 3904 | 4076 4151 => -0.19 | 11.1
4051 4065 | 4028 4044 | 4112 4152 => 0.00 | 13.6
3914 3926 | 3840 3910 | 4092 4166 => -0.19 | 11.3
